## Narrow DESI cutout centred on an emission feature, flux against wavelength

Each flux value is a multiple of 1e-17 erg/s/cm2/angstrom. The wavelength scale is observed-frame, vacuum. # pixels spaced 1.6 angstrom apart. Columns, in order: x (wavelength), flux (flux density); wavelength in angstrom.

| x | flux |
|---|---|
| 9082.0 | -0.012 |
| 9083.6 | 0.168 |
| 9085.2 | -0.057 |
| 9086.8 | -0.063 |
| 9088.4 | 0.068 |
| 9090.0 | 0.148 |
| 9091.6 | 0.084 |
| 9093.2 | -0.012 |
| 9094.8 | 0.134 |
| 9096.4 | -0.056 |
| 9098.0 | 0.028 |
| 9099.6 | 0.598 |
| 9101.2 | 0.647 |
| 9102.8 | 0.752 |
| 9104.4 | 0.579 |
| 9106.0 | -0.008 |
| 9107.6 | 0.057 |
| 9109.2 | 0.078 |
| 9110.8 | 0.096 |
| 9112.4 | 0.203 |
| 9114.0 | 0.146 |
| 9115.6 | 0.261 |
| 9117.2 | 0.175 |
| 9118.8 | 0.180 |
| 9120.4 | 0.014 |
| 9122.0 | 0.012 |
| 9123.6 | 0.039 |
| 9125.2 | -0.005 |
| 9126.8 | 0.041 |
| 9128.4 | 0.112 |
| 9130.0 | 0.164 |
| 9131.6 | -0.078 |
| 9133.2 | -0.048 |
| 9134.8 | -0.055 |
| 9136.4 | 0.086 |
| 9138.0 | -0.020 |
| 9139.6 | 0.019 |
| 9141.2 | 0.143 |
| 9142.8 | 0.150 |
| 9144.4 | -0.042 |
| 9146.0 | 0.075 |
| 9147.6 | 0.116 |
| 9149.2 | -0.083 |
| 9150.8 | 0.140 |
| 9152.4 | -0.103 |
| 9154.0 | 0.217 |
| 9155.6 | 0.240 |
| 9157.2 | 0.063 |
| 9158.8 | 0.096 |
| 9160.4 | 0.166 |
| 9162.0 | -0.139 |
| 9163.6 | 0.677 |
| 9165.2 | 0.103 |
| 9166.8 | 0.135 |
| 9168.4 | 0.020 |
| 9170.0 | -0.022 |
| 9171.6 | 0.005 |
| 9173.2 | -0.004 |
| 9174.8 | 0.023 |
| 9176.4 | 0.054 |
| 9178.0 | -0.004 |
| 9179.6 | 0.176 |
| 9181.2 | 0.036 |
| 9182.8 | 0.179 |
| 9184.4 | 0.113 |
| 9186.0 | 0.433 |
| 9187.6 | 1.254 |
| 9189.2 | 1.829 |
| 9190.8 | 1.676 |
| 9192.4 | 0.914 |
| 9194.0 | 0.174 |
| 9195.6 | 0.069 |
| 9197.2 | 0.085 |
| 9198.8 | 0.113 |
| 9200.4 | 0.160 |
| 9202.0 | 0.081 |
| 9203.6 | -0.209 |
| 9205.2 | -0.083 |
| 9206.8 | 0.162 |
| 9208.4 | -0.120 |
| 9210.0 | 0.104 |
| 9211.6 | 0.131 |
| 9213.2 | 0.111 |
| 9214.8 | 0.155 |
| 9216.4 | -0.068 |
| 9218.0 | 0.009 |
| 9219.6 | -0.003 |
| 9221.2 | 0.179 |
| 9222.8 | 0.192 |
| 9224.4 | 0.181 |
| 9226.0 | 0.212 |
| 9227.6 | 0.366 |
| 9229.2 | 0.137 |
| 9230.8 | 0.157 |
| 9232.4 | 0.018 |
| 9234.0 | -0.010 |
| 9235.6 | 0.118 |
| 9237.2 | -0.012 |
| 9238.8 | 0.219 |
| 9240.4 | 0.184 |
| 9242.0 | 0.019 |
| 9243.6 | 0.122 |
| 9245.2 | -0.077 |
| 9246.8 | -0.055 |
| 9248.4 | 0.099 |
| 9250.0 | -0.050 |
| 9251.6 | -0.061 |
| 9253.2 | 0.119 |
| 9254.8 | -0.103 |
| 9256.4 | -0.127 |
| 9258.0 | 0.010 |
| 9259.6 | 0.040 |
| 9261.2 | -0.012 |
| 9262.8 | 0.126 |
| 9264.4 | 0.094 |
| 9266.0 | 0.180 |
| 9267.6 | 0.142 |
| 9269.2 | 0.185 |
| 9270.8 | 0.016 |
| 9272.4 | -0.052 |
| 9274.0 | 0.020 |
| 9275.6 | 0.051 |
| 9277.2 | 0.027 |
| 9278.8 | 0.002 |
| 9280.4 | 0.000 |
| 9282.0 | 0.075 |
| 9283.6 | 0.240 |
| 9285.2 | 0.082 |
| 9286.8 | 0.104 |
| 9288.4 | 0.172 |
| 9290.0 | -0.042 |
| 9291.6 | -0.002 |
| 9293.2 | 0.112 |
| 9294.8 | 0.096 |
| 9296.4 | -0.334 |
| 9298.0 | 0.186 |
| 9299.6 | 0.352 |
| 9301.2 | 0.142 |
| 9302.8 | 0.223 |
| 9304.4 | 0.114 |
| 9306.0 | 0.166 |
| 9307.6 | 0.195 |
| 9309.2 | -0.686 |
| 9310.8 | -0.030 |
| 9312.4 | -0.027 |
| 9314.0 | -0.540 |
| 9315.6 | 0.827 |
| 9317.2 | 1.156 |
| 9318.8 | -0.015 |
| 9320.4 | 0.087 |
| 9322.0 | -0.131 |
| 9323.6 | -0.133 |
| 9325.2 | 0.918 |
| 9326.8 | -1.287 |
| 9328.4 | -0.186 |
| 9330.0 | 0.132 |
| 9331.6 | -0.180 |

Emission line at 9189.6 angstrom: [O III]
